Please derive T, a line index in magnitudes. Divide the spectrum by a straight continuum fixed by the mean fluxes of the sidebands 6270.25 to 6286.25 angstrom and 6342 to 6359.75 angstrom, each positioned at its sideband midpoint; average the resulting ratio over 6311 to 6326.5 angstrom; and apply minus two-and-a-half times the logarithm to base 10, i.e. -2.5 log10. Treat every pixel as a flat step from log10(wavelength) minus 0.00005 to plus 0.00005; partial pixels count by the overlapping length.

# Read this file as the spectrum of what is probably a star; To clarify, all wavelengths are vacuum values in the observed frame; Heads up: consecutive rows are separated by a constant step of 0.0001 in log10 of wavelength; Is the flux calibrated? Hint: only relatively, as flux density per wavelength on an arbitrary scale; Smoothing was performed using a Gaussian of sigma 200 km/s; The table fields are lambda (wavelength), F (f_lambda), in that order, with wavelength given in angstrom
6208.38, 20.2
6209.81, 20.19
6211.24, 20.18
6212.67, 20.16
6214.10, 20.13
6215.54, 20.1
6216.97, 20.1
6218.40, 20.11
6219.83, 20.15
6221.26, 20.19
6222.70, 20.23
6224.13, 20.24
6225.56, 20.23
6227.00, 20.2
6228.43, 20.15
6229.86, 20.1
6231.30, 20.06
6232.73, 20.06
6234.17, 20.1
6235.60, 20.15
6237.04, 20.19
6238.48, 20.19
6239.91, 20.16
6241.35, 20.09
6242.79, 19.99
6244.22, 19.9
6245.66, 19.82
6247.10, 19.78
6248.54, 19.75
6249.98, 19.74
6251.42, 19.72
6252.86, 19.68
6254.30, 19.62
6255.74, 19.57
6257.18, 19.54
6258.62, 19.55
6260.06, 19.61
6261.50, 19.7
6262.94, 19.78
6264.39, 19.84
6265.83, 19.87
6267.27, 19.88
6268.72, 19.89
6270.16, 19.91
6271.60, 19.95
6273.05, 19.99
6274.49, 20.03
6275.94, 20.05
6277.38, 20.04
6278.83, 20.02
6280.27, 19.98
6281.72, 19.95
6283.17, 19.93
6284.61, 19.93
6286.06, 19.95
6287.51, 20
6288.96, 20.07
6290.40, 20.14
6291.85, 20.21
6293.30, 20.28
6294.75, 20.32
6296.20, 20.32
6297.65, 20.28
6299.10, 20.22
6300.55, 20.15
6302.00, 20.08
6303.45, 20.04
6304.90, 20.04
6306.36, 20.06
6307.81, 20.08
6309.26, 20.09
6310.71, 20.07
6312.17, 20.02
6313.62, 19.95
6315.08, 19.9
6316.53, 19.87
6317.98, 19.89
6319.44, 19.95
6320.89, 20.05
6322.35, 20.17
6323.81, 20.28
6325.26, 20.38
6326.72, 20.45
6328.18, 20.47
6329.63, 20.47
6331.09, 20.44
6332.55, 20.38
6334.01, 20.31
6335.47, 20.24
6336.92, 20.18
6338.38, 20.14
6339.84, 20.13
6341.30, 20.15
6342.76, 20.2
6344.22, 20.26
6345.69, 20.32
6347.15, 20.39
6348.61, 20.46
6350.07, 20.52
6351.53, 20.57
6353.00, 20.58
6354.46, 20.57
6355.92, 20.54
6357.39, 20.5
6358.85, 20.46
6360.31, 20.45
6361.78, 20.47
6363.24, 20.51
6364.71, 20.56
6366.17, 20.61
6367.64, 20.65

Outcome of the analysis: 0.01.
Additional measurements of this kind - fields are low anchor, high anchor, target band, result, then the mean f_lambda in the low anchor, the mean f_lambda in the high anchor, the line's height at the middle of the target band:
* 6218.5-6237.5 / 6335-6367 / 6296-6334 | 0.01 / 20.2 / 20.4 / 20.3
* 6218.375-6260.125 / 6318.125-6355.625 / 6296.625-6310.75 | 0.00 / 20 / 20.3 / 20.2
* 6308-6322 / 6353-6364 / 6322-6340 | -0.01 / 20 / 20.5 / 20.2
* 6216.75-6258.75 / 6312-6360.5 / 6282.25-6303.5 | 0.00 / 20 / 20.3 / 20.2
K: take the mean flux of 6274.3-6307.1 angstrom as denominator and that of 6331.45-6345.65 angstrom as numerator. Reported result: 1.0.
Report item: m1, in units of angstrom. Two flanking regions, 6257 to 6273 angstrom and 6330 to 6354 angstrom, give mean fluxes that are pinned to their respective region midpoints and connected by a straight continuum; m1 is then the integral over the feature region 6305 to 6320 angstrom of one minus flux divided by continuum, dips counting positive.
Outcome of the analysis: 0.1 angstrom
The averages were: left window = 19.8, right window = 20.3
